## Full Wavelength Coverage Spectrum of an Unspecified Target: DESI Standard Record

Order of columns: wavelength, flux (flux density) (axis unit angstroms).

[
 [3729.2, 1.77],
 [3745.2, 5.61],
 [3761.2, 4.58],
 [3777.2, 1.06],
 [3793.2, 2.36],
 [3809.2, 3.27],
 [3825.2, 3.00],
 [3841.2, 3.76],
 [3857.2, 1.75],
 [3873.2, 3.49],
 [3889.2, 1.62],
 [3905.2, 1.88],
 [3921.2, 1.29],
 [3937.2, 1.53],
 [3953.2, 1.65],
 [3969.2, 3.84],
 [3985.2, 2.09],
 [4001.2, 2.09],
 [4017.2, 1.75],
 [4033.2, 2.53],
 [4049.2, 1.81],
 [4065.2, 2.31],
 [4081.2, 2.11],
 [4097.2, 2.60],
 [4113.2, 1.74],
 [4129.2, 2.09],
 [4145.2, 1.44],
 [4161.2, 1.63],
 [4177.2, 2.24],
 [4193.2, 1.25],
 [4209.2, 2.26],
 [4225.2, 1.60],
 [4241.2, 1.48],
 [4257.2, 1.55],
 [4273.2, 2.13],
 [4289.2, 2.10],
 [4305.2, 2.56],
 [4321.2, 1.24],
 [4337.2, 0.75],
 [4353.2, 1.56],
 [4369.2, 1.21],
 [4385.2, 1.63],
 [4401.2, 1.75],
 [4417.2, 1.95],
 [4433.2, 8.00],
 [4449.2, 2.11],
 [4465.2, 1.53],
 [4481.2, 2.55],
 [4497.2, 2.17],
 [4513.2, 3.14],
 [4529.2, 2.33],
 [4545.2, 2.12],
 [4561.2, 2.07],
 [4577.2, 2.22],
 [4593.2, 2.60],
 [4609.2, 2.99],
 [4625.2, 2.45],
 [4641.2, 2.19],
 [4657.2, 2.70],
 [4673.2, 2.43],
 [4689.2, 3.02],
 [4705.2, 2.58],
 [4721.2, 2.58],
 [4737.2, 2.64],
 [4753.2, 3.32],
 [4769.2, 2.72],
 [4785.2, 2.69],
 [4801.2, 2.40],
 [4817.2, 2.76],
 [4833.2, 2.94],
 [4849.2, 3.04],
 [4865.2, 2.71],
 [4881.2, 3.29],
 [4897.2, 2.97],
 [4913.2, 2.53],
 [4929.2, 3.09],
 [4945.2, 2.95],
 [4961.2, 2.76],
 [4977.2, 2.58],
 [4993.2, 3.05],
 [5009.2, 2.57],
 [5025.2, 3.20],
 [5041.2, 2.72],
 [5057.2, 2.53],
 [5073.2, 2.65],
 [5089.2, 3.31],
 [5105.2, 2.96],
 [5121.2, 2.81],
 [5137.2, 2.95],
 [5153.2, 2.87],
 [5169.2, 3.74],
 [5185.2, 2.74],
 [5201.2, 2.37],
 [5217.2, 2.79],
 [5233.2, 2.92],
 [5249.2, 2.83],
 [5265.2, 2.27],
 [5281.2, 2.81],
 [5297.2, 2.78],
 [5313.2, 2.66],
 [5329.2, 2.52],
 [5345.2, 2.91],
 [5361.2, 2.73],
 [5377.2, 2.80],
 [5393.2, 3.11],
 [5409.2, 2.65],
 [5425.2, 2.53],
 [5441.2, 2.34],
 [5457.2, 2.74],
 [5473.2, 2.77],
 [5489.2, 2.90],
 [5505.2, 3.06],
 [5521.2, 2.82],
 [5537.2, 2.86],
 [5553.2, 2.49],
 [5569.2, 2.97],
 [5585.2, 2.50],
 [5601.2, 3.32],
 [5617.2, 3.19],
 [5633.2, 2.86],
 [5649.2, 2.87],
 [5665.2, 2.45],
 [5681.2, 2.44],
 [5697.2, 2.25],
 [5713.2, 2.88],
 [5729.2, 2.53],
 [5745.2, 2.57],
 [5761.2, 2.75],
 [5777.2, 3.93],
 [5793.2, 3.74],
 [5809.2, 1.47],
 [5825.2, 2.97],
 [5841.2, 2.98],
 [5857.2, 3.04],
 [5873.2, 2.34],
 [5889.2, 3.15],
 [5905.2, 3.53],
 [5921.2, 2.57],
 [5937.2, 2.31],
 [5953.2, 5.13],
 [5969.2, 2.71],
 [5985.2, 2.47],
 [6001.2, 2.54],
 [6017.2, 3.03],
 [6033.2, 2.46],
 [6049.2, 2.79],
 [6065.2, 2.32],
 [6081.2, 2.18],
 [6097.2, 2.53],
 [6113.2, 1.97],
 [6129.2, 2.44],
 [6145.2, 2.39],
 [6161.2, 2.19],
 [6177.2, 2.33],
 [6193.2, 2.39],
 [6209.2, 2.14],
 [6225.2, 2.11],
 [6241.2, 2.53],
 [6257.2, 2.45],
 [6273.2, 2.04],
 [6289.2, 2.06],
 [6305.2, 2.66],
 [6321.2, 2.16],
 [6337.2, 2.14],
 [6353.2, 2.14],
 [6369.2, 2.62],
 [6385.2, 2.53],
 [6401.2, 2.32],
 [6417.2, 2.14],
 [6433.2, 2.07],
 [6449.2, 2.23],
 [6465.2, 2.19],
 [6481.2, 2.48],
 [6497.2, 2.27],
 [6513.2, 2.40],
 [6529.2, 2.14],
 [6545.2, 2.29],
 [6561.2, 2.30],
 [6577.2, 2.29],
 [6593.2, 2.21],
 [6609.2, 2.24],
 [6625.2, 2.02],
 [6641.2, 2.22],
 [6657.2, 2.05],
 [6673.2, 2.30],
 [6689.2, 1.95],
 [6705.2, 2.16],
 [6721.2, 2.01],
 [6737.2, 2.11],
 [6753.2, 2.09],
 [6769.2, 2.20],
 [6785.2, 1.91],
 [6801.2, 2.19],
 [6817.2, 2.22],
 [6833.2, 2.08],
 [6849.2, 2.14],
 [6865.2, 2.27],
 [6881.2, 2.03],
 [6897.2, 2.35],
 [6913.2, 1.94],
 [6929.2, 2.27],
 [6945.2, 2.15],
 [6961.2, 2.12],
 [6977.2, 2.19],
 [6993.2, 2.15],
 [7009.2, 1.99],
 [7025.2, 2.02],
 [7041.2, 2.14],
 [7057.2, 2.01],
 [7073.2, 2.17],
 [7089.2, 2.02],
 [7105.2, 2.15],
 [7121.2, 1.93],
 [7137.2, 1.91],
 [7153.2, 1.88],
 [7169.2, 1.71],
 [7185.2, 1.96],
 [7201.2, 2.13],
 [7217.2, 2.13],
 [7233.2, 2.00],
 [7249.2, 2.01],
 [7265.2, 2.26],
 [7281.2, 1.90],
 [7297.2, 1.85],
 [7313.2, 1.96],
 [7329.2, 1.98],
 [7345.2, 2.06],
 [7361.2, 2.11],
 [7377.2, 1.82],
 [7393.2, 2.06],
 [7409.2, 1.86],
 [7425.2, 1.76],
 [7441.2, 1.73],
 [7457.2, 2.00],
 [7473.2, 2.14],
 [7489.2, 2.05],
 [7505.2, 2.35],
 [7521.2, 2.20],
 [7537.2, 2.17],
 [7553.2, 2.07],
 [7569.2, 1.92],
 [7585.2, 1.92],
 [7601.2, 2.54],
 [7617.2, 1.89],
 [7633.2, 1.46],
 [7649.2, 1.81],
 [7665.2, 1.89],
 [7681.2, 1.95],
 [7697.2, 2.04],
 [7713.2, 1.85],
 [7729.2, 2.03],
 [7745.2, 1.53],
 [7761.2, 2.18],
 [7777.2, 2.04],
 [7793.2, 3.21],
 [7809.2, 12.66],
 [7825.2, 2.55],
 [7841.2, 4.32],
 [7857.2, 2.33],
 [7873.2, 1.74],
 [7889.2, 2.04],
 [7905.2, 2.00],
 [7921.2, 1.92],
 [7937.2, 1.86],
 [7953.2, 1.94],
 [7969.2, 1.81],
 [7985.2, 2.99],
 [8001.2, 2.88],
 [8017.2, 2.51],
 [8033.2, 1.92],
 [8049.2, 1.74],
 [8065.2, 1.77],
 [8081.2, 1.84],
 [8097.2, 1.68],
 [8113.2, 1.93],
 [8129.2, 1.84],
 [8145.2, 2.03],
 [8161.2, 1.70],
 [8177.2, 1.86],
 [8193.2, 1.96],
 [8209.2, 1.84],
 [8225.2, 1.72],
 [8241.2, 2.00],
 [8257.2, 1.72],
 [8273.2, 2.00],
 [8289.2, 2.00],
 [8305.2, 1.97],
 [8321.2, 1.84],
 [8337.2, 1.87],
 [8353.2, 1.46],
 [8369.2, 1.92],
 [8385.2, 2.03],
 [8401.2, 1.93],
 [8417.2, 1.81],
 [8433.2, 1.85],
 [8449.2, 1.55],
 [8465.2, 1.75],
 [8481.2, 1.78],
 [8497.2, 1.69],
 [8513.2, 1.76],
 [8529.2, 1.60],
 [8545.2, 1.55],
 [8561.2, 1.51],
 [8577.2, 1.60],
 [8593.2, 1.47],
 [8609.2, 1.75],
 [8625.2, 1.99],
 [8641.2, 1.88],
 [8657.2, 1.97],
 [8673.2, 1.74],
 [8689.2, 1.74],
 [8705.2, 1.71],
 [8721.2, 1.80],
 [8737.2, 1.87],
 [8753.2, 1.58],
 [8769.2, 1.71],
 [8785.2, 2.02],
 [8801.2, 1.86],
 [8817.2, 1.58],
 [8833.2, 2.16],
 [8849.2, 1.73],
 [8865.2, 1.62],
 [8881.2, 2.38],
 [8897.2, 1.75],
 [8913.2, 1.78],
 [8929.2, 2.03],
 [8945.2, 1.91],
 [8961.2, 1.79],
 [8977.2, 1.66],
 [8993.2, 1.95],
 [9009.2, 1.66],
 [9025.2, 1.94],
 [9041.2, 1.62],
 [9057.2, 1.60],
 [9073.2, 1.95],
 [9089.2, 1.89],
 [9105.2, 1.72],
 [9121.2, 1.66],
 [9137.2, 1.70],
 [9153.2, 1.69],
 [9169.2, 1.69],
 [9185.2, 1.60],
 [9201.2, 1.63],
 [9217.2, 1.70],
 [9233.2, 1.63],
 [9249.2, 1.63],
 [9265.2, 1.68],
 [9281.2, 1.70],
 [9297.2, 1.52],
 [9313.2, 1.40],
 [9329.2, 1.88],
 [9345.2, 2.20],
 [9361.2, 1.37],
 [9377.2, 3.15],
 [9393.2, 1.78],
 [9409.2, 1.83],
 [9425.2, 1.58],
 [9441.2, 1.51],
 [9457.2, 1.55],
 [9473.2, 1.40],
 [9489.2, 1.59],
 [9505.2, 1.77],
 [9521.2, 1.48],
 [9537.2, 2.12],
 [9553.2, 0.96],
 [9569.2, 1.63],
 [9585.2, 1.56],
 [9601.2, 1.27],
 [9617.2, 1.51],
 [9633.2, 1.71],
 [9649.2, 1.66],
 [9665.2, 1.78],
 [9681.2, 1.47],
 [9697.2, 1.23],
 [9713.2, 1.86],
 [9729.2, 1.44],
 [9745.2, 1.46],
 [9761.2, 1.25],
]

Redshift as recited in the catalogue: 0.190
